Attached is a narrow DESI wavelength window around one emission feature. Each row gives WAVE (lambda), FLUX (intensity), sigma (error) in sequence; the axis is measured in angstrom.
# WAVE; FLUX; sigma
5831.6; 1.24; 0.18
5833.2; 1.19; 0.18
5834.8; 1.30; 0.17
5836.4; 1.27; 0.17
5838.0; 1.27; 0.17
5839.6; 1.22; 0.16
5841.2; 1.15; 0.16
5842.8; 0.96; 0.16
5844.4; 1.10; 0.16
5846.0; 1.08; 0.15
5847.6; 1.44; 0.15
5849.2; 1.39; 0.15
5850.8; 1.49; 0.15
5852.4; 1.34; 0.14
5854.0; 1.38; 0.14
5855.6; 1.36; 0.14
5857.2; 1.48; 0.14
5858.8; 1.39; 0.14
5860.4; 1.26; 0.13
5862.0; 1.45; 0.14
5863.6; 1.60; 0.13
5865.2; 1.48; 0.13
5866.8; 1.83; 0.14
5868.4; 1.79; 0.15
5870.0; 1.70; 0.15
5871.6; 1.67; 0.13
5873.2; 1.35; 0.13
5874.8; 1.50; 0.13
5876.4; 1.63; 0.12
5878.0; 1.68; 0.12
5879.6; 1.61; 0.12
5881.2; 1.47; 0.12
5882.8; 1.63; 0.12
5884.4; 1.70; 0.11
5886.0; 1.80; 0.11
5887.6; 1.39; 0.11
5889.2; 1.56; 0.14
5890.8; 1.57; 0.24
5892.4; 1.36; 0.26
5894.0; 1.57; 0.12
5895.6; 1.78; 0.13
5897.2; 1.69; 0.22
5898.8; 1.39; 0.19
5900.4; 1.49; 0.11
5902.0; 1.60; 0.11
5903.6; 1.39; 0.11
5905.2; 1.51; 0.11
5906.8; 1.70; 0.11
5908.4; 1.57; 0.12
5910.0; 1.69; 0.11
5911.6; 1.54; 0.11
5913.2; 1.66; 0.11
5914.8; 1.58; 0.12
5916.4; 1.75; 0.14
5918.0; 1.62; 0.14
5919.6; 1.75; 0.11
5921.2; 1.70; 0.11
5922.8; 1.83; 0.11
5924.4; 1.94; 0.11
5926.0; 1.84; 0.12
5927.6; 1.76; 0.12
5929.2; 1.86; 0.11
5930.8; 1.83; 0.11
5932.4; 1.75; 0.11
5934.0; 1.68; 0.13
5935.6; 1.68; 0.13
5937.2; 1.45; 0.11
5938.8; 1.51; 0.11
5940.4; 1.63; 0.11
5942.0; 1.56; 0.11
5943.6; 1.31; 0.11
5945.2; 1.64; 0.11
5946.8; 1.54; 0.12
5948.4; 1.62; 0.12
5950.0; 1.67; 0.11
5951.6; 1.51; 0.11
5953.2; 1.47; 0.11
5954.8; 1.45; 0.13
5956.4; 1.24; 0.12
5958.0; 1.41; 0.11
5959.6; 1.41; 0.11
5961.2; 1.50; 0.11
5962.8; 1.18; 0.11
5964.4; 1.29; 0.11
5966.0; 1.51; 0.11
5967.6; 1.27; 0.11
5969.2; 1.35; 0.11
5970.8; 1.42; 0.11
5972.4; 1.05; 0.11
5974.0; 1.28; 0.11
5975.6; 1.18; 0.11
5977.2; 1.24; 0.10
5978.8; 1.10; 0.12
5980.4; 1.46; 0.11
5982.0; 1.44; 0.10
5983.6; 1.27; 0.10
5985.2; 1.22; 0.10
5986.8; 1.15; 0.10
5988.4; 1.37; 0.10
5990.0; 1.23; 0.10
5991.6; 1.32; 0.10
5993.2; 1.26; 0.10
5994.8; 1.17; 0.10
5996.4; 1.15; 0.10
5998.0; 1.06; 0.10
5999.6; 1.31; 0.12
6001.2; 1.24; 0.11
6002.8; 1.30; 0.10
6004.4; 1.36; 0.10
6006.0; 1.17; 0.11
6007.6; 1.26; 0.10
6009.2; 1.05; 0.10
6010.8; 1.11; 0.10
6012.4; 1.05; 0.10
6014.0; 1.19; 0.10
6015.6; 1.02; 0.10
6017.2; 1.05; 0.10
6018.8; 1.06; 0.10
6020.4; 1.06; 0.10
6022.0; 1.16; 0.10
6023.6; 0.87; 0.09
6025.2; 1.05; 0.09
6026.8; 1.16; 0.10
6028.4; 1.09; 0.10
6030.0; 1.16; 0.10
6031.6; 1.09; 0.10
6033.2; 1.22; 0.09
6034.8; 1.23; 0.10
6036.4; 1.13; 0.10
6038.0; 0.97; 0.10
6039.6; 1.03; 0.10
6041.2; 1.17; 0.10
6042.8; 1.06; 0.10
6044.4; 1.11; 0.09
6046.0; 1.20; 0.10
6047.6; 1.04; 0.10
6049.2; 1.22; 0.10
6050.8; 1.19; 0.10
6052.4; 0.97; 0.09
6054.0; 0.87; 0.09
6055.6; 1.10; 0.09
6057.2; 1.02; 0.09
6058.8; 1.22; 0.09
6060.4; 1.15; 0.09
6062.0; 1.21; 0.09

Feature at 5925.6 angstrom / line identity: C III] 1909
